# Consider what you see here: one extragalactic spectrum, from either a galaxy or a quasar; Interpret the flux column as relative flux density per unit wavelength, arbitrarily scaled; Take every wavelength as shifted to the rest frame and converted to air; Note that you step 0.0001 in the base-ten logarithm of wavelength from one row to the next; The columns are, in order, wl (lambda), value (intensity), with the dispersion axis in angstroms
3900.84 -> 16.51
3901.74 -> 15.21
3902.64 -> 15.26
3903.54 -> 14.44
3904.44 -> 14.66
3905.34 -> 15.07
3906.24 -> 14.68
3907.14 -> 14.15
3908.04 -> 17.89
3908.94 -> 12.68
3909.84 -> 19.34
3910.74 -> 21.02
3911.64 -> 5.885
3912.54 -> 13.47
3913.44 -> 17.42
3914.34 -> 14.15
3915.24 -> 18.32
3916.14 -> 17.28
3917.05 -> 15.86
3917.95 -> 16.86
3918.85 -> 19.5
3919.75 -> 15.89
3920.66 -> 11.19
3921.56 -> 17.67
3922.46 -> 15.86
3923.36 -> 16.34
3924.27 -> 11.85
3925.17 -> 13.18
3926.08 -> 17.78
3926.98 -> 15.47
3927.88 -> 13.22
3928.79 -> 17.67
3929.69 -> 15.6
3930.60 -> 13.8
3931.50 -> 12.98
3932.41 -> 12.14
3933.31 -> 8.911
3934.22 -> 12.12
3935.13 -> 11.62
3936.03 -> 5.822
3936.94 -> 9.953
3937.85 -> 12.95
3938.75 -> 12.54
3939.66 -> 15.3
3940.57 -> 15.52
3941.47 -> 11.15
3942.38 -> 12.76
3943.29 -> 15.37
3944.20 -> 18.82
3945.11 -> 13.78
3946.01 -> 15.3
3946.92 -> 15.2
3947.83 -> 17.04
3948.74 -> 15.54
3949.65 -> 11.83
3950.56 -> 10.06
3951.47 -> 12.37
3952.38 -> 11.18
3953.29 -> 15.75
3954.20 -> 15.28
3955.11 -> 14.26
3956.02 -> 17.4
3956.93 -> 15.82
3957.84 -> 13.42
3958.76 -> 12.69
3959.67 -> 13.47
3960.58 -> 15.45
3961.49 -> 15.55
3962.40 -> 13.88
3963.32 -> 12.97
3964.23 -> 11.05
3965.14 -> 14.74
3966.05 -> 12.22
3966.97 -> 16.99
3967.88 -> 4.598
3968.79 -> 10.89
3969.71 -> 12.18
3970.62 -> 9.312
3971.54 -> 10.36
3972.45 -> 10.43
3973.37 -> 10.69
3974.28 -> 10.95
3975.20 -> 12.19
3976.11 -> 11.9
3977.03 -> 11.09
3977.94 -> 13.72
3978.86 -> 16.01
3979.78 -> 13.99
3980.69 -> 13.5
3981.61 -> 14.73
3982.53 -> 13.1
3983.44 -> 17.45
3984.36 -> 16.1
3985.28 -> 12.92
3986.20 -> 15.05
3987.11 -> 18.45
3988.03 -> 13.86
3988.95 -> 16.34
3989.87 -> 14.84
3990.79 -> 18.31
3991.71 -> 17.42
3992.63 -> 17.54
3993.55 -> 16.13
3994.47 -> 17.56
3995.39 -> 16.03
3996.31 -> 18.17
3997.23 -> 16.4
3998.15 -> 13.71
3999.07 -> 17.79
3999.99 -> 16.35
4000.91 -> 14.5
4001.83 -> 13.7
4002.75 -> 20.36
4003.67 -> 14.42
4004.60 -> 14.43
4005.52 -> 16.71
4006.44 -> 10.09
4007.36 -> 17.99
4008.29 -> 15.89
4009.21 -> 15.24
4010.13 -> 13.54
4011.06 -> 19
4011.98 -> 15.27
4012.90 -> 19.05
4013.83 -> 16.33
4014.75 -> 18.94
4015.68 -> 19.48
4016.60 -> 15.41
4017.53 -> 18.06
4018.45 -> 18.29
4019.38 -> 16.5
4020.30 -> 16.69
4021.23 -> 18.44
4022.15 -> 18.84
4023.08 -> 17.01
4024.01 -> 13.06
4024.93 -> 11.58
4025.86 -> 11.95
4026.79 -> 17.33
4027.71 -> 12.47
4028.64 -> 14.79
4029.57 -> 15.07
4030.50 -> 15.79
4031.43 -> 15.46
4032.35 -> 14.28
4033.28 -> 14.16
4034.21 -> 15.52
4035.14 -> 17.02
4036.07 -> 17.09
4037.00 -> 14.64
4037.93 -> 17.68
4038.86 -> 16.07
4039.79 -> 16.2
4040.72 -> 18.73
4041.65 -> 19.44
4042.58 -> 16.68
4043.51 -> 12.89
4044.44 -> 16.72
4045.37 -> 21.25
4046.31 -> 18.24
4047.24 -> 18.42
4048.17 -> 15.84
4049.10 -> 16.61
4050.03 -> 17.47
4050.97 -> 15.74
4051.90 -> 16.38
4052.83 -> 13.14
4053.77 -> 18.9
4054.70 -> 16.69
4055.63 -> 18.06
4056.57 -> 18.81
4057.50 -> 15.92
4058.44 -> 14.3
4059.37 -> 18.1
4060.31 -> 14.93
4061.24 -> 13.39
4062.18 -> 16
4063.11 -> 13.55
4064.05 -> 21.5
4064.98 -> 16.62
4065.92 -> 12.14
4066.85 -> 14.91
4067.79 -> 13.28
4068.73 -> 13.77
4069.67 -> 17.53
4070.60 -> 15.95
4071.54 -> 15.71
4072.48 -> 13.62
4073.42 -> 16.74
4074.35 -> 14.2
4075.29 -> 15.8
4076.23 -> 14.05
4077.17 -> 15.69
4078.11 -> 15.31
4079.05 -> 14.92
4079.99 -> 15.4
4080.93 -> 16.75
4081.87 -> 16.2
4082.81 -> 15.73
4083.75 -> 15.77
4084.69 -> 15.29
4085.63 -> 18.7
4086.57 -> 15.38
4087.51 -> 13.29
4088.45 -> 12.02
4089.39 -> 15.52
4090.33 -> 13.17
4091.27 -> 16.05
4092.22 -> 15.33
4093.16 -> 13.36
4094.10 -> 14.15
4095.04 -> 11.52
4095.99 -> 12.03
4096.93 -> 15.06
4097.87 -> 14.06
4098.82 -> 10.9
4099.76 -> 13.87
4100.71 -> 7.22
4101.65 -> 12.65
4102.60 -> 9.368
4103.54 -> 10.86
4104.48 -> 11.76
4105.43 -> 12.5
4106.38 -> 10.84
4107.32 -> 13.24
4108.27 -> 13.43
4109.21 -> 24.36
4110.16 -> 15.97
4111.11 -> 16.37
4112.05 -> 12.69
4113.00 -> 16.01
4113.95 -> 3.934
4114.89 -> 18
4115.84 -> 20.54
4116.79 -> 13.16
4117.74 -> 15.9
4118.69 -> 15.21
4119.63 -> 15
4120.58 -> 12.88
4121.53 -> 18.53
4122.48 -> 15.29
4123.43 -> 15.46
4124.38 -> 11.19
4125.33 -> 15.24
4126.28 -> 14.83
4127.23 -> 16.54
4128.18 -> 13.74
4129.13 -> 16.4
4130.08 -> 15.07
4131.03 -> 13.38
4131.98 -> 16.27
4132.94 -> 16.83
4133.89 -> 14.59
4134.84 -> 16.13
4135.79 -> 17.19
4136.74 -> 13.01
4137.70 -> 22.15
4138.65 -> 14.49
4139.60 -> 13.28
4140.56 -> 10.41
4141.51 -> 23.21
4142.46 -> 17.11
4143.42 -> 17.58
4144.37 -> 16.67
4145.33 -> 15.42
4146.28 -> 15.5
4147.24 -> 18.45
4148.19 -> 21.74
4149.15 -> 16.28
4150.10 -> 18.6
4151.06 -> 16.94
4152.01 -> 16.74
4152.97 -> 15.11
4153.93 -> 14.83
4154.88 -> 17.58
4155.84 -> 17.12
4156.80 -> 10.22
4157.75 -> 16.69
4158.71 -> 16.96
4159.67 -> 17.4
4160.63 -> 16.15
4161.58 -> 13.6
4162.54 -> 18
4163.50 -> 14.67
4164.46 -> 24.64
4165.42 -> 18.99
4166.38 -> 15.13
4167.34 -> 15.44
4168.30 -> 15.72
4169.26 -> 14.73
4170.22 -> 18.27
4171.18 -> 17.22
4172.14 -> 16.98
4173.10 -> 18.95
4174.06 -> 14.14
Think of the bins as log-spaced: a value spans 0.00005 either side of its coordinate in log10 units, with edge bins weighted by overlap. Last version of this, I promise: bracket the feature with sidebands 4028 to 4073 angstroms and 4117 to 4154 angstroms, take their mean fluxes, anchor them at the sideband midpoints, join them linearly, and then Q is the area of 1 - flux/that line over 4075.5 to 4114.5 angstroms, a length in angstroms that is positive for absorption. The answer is 5.13 angstroms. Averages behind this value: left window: 16.1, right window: 16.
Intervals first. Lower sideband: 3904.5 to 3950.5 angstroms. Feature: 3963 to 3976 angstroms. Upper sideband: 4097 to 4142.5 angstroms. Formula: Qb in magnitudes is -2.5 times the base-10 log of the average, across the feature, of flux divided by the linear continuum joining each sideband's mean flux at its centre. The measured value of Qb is 0.26 mag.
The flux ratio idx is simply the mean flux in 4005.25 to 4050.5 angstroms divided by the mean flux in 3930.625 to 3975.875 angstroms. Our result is 1.26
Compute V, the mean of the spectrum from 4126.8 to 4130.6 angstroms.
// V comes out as 15.4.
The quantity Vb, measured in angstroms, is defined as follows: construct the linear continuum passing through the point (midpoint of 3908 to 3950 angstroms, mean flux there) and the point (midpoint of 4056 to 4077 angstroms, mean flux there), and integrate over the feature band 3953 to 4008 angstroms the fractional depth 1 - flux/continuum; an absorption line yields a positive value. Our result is 1.8 angstroms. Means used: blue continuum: 14.5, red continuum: 15.5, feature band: 14.4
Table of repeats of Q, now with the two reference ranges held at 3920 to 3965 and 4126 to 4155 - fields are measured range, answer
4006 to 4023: -2.4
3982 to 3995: -1.5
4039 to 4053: -1.7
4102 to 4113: 1.4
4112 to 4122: 0.8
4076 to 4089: 0.2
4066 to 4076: 0.3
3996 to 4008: -0.9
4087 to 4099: 1.6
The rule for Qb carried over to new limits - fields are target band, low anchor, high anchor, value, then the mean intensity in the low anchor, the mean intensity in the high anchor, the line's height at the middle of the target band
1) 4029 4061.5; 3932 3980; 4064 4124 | -0.18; 12.9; 14.5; 14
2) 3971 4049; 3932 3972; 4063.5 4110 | -0.15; 13.1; 14.4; 13.7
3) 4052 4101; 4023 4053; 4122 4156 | 0.07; 15.9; 16.1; 16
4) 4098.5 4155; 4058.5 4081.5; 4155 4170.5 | 0.06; 15.4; 16.5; 16.1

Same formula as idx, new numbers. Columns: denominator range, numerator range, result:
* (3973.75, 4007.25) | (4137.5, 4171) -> 1.10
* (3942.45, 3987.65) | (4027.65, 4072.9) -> 1.18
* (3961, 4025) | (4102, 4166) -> 1.04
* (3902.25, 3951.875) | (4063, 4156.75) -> 1.05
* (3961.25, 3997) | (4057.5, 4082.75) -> 1.11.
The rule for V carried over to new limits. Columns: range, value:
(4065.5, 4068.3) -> 13.5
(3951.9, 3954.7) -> 14.1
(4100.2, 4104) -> 10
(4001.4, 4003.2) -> 17.1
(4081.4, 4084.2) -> 15.9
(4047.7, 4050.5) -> 16.7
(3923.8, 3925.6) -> 12.5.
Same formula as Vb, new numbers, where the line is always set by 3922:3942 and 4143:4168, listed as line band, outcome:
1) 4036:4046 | -1.4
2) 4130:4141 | 0.8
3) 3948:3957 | -0.3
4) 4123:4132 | 0.9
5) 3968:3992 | 0.9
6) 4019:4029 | -0.4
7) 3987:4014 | -3.4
